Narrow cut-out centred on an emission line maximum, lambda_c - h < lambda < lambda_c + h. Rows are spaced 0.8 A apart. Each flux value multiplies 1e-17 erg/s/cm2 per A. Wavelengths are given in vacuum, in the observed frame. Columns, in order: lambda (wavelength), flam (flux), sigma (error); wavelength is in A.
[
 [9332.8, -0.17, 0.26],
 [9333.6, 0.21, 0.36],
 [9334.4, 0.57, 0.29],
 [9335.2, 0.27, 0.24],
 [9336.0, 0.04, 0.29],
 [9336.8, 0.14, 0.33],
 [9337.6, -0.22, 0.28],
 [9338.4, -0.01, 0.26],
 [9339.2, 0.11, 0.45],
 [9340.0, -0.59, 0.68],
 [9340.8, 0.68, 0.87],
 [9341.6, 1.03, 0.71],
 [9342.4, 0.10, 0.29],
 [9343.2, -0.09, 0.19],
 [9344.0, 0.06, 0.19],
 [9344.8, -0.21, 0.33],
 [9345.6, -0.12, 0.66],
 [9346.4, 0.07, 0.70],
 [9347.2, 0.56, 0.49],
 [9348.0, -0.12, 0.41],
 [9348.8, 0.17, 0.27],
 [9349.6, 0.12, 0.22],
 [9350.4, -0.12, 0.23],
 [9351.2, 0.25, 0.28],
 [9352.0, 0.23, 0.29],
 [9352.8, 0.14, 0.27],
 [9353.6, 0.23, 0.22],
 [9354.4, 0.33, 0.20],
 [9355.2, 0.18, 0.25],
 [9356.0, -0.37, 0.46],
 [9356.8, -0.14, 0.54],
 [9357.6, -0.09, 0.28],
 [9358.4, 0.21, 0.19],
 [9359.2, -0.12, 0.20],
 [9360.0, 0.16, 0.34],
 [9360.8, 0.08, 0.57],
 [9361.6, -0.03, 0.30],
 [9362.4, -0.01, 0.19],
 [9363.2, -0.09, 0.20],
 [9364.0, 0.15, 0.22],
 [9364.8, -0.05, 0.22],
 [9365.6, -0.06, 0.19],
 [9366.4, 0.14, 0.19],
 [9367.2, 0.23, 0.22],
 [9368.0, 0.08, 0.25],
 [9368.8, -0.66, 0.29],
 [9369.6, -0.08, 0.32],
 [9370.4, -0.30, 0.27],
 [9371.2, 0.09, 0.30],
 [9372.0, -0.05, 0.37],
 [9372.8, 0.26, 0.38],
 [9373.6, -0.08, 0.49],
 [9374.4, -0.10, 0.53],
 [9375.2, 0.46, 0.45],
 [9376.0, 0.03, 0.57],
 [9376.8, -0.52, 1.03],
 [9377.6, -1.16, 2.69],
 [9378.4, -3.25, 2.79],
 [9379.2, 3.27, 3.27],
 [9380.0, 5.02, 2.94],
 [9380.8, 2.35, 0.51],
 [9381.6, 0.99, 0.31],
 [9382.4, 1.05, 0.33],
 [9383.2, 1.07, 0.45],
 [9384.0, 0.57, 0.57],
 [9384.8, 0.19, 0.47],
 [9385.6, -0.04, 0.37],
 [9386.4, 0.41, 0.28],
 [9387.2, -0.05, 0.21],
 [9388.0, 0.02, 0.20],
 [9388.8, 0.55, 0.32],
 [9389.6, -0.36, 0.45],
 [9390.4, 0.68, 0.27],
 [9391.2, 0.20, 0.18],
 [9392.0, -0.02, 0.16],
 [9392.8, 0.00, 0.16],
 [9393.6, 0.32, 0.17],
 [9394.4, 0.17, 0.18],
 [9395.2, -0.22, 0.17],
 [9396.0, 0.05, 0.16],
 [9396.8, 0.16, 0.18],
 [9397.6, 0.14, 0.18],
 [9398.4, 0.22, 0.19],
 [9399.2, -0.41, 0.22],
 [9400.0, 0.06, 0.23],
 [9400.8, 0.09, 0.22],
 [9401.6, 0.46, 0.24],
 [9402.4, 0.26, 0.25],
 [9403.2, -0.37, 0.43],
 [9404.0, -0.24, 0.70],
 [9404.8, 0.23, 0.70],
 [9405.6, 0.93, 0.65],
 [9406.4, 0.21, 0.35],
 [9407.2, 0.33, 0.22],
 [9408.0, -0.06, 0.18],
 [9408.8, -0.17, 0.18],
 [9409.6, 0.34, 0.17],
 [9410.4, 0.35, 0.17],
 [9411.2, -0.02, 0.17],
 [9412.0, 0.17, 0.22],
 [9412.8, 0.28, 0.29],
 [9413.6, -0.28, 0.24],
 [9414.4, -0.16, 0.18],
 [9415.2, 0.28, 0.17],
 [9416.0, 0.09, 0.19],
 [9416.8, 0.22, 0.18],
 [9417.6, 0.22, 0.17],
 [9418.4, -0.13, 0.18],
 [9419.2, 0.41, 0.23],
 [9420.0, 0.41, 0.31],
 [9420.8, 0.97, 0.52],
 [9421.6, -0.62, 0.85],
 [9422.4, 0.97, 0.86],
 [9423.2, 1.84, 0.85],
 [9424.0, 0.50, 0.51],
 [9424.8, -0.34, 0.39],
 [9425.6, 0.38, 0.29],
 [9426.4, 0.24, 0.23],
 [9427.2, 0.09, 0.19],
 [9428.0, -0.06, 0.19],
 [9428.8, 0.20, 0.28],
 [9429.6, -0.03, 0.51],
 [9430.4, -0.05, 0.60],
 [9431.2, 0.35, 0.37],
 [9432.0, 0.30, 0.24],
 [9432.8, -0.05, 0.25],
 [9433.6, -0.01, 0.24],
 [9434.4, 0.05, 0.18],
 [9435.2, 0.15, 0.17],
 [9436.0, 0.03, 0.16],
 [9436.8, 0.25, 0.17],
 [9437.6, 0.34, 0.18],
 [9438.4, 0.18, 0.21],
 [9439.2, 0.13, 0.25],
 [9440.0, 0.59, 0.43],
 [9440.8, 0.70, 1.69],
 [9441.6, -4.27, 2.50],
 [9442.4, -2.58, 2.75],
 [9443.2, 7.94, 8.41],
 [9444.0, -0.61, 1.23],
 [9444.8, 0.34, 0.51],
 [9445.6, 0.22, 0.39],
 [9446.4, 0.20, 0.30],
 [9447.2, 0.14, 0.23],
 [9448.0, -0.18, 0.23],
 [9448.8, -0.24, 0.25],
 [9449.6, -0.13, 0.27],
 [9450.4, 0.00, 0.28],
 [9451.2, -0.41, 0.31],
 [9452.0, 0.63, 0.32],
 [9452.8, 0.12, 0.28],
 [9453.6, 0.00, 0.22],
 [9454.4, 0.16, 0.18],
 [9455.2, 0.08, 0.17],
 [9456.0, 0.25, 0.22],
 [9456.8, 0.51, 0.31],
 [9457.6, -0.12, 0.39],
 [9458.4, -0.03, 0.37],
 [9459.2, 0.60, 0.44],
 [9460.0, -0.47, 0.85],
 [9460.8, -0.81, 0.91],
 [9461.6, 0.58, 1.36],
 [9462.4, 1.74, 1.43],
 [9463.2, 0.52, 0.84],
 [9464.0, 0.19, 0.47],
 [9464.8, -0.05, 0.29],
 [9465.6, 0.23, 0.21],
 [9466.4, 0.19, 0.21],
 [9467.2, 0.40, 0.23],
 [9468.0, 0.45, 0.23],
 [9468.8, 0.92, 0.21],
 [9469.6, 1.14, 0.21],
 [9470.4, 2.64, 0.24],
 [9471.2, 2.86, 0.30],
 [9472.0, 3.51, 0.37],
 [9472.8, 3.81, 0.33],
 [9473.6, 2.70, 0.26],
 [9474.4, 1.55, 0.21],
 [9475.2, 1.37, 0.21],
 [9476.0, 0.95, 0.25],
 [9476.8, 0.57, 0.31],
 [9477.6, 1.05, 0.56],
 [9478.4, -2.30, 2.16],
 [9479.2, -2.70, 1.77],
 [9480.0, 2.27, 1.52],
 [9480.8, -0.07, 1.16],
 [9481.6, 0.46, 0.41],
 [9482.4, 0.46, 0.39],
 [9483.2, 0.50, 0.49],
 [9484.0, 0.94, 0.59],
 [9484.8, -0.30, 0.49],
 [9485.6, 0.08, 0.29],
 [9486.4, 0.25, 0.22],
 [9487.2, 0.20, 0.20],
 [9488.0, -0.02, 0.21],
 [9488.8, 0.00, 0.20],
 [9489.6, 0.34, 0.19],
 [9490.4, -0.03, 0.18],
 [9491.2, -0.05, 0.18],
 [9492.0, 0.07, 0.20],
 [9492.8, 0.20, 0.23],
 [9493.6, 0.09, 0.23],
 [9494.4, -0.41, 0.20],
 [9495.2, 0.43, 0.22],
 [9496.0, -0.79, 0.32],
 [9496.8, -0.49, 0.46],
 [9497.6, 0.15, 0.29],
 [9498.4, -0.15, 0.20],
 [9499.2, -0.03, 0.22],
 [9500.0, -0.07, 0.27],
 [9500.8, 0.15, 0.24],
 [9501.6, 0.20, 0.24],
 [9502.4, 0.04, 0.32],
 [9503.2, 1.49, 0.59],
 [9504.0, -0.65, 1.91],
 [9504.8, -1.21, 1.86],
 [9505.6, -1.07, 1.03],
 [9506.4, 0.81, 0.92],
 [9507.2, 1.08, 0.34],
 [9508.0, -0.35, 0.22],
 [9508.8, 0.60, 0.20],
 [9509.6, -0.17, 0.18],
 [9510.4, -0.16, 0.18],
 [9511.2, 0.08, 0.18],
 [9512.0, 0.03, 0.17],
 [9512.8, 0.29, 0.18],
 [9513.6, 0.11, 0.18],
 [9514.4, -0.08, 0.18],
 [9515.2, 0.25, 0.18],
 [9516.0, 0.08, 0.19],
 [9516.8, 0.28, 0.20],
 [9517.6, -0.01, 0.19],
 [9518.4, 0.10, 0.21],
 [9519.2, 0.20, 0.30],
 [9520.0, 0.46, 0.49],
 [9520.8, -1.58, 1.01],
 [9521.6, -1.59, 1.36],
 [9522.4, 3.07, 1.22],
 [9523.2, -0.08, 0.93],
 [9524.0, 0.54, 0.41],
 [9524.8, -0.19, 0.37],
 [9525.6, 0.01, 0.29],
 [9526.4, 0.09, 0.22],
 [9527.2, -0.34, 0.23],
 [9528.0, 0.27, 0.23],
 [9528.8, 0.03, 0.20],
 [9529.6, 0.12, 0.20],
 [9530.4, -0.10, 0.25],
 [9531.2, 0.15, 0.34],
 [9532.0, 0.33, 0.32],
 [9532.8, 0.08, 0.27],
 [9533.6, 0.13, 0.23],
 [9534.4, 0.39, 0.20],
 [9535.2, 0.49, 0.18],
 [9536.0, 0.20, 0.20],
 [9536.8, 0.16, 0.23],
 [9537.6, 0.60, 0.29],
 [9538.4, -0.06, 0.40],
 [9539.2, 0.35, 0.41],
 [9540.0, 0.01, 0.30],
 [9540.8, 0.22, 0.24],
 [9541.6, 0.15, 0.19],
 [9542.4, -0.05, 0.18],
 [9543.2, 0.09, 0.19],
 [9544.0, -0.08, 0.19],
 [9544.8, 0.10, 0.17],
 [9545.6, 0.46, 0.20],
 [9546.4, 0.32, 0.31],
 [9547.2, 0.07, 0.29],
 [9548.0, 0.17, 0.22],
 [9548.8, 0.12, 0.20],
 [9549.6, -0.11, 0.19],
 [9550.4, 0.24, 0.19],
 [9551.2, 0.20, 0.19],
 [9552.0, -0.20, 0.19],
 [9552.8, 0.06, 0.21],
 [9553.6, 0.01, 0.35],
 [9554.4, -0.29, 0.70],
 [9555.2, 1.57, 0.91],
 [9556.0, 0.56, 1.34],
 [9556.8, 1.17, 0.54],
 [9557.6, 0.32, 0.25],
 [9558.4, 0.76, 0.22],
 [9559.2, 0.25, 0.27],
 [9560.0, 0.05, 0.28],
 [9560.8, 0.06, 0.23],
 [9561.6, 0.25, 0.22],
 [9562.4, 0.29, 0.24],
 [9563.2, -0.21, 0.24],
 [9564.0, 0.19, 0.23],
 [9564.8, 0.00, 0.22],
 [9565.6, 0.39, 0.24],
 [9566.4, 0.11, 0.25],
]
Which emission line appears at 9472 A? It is [O III]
